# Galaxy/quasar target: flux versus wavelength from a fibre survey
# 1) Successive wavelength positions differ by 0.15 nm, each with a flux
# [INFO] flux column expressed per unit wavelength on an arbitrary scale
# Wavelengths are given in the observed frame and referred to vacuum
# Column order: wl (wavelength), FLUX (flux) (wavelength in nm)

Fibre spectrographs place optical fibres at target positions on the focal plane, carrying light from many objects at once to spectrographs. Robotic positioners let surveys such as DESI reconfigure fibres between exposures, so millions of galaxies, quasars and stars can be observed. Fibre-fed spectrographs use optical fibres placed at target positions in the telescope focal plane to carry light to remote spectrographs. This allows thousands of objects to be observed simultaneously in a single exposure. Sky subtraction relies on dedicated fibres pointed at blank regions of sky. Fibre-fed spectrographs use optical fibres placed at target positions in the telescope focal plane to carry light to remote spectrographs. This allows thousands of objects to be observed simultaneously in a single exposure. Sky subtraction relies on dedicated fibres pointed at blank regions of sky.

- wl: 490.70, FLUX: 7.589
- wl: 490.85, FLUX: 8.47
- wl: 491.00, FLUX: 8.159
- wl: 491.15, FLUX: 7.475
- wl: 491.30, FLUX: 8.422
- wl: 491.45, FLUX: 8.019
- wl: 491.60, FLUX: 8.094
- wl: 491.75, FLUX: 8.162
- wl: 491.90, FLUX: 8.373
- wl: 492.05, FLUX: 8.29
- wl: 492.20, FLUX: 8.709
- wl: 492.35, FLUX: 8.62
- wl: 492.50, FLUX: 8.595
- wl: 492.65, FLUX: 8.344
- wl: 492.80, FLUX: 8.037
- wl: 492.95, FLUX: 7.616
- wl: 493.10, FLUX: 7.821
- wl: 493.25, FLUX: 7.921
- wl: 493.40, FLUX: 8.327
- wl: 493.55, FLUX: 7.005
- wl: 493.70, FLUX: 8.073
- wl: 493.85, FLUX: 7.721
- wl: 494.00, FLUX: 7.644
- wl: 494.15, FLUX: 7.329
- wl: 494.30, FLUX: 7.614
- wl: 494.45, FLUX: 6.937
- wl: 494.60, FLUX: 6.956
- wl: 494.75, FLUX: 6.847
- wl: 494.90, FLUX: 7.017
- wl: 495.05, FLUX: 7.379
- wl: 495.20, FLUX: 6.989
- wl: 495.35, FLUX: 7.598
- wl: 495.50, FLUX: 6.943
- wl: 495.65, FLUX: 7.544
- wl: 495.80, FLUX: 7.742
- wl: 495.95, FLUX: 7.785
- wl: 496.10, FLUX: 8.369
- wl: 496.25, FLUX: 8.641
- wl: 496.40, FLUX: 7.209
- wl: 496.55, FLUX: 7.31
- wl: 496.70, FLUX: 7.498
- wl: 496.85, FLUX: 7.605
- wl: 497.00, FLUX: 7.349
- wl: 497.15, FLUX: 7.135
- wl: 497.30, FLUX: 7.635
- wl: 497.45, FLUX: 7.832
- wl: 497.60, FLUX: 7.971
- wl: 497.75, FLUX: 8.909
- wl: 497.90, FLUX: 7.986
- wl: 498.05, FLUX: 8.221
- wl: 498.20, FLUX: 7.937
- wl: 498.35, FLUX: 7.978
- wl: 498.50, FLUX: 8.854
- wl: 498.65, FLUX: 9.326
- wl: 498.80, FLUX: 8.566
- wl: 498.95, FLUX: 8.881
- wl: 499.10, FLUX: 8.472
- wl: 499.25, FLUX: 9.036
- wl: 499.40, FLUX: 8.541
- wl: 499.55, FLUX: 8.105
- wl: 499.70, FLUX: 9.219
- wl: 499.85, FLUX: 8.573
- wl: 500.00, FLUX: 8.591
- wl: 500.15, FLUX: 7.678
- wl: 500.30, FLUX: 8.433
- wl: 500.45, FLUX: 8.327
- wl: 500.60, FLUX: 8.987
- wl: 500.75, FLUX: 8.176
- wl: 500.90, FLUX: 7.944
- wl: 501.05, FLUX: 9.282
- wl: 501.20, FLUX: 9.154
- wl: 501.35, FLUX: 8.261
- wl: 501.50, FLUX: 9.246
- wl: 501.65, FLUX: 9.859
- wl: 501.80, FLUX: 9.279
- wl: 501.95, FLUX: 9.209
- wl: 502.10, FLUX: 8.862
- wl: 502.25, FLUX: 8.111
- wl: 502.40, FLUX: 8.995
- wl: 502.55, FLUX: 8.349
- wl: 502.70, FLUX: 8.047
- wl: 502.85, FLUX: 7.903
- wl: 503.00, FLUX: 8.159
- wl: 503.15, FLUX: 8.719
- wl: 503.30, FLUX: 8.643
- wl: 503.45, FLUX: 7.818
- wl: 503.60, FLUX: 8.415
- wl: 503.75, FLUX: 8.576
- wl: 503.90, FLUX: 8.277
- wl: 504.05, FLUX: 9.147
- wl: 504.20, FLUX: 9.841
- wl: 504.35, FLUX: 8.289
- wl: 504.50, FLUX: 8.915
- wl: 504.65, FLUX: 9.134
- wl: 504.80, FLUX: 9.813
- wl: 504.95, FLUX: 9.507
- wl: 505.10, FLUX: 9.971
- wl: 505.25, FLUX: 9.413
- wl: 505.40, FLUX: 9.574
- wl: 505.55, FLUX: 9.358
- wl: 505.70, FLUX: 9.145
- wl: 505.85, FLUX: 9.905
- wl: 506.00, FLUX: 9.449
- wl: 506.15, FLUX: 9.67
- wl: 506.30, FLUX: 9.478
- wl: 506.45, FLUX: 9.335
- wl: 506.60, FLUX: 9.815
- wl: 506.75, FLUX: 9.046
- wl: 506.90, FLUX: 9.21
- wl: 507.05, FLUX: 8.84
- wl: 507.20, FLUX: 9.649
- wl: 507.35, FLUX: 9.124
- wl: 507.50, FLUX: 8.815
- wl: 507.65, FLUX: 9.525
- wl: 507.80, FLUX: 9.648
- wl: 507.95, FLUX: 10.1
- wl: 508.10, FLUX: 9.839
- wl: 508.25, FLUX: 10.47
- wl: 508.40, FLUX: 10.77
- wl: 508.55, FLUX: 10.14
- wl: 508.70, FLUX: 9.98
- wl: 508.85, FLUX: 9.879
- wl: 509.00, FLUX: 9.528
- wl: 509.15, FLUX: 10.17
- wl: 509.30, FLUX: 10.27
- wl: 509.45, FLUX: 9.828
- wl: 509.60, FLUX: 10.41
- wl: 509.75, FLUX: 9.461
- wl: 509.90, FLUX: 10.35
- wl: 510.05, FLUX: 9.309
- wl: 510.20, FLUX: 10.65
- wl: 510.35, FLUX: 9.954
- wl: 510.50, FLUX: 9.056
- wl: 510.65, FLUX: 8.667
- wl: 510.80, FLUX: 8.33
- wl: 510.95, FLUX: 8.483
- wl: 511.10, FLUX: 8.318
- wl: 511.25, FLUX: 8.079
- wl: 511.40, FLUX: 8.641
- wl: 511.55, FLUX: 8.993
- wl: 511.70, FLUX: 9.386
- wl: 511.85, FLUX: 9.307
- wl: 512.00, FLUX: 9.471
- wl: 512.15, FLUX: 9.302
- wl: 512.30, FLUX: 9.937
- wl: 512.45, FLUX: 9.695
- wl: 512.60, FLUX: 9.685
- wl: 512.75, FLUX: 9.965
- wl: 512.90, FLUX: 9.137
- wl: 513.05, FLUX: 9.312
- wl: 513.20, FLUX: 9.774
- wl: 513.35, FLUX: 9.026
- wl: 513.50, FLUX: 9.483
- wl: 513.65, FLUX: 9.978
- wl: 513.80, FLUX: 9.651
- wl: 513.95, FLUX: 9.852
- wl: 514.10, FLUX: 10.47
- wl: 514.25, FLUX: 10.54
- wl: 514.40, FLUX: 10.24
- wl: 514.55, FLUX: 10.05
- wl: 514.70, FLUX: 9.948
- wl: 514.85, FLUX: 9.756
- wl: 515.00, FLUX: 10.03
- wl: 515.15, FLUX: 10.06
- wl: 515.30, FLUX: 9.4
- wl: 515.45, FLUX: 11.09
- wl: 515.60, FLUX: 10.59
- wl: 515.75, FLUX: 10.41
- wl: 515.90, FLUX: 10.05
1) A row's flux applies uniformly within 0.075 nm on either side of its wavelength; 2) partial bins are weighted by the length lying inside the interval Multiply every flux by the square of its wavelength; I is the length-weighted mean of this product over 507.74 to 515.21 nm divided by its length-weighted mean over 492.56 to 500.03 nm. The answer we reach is 1.30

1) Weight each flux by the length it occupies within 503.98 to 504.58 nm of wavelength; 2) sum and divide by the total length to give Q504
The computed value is 9.05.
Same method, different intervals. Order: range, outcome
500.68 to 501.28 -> 8.64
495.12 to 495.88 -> 7.37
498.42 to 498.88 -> 8.9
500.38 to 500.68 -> 8.65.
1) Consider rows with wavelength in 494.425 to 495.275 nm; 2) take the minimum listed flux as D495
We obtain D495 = 6.847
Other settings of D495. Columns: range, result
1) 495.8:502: 7.135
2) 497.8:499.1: 7.937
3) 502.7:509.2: 7.818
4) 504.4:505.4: 8.915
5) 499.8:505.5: 7.678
